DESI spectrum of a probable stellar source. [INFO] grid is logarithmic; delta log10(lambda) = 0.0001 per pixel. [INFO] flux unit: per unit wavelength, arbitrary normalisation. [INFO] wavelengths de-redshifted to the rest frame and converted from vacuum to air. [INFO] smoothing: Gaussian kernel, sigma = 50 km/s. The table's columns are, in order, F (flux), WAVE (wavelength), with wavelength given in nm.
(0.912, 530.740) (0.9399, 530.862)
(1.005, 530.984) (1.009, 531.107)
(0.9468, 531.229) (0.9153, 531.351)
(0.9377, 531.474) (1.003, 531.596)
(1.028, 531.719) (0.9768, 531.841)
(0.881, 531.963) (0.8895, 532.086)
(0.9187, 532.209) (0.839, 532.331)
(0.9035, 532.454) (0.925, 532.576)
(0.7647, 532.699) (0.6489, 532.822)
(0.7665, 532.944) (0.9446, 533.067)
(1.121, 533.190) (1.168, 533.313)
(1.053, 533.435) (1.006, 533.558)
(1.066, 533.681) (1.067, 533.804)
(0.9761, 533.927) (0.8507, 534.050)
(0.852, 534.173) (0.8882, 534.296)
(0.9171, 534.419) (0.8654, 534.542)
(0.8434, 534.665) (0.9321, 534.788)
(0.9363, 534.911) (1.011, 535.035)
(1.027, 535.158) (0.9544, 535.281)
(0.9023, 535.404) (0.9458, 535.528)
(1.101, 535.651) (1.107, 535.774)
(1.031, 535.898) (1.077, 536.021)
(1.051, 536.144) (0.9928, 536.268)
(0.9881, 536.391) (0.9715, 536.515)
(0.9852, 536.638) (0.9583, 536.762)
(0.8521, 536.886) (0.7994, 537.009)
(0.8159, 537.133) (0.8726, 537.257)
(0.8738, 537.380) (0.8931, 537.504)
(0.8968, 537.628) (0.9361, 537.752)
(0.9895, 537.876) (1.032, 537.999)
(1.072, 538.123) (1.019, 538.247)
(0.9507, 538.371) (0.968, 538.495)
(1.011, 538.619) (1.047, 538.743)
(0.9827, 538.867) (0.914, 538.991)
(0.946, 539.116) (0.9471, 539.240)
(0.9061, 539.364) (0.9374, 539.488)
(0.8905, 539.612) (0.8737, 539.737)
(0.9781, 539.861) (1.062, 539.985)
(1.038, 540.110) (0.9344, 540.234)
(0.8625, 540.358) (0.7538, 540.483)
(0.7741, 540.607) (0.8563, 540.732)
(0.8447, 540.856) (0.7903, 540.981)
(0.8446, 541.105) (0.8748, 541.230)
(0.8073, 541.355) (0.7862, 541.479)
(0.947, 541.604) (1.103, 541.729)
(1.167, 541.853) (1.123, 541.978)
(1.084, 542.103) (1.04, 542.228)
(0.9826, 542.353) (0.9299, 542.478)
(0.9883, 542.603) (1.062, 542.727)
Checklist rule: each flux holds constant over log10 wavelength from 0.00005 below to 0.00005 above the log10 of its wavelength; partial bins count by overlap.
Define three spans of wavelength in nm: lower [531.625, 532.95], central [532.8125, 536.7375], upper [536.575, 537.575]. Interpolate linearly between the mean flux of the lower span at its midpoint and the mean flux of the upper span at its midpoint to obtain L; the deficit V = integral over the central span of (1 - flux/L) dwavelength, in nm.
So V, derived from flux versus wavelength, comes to -0.43 nm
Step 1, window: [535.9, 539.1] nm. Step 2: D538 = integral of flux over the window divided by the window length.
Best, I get 0.959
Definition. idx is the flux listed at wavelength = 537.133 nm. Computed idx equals 0.8159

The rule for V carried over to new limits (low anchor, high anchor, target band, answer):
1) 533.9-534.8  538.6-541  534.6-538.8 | -0.311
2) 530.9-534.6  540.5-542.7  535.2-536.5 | -0.106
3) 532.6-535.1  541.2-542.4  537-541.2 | 0.222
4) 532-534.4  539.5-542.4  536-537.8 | 0.004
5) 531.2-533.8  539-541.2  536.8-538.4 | -0.022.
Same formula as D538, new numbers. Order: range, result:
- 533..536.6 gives 0.988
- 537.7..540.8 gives 0.947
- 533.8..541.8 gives 0.936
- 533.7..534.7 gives 0.916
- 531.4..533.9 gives 0.946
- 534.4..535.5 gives 0.933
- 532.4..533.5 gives 0.923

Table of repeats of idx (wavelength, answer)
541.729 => 1.103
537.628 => 0.8968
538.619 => 1.011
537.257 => 0.8726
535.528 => 0.9458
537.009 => 0.7994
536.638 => 0.9852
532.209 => 0.9187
